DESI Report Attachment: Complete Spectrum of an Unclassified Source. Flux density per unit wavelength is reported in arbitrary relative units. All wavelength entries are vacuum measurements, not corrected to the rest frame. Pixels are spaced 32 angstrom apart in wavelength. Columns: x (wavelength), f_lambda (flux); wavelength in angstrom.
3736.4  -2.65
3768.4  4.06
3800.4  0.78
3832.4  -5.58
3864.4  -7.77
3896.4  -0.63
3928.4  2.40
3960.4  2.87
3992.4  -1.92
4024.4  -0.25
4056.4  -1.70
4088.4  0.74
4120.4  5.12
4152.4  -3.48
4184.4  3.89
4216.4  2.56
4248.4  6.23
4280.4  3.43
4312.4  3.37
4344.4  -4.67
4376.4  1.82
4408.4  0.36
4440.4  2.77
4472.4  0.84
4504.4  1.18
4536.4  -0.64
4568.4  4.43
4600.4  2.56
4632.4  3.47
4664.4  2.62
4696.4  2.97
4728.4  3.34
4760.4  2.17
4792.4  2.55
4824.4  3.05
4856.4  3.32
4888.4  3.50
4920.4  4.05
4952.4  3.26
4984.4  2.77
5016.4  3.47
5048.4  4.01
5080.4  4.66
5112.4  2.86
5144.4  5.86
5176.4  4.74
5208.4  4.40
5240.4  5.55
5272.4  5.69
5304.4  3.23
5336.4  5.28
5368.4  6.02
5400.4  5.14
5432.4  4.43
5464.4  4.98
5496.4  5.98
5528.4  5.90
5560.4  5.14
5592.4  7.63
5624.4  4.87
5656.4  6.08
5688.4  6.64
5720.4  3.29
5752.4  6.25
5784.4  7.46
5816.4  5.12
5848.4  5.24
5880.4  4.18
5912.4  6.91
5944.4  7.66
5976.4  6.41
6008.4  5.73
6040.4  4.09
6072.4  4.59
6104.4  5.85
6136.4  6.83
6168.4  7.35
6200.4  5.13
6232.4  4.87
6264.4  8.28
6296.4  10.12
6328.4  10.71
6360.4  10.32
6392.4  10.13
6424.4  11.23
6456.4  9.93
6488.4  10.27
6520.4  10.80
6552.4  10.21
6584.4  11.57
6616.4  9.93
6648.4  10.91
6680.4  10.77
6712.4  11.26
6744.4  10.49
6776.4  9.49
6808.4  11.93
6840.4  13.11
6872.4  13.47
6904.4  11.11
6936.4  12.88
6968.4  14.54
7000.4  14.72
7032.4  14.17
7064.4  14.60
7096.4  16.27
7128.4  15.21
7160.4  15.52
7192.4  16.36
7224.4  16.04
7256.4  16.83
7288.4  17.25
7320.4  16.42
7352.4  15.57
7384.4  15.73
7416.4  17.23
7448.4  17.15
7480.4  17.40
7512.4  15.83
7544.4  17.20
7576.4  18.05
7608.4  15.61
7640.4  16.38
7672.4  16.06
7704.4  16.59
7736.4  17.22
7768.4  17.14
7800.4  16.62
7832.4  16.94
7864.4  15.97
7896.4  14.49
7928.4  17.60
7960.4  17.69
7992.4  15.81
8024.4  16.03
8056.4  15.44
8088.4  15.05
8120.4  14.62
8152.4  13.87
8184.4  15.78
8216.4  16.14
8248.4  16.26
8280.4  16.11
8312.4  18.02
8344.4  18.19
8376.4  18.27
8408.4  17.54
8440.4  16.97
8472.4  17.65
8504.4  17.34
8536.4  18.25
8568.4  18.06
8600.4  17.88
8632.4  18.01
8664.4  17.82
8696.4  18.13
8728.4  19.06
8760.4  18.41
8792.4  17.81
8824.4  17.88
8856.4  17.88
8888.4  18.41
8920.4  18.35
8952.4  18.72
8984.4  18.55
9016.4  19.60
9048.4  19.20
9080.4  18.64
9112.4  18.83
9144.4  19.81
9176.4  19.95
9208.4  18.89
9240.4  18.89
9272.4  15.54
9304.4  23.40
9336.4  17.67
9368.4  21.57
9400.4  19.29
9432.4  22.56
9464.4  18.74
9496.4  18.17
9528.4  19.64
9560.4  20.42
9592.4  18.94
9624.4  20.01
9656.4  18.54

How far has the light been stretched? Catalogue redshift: 0.573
